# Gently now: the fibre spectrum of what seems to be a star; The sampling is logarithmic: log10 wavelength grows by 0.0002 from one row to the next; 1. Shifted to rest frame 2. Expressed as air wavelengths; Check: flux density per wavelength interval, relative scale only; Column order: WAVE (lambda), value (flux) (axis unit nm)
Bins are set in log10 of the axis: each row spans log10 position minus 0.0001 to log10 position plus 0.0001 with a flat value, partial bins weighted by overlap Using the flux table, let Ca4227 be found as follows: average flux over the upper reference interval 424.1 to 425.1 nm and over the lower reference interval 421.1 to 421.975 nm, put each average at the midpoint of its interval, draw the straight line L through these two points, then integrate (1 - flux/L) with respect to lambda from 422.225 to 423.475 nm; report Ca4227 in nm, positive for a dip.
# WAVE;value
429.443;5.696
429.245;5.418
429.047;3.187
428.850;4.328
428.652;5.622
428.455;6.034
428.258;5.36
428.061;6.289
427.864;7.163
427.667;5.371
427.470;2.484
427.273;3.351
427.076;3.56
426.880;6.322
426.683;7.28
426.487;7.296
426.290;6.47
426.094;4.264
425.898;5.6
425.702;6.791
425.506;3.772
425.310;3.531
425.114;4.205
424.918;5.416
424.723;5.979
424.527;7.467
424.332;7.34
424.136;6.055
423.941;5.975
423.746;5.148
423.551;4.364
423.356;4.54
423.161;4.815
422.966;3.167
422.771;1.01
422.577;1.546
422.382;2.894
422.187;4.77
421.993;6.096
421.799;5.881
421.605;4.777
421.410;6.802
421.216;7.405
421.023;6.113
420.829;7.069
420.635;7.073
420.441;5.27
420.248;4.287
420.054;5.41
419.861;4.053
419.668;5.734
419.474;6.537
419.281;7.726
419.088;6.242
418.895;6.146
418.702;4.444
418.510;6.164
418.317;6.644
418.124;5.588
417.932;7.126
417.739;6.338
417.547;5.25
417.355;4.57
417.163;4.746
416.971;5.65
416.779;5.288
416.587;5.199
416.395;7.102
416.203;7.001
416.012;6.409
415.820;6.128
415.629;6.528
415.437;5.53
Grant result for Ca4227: 0.628 nm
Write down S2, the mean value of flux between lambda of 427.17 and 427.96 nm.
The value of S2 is 4.58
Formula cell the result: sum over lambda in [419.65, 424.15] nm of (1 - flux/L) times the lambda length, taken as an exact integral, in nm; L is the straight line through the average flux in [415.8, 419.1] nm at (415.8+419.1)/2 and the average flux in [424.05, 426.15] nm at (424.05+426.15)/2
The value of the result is 0.55 nm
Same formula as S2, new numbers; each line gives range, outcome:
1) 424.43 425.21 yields 5.77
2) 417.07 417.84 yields 5.24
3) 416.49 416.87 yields 5.24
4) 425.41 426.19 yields 5.11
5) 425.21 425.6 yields 3.65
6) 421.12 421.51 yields 7.07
